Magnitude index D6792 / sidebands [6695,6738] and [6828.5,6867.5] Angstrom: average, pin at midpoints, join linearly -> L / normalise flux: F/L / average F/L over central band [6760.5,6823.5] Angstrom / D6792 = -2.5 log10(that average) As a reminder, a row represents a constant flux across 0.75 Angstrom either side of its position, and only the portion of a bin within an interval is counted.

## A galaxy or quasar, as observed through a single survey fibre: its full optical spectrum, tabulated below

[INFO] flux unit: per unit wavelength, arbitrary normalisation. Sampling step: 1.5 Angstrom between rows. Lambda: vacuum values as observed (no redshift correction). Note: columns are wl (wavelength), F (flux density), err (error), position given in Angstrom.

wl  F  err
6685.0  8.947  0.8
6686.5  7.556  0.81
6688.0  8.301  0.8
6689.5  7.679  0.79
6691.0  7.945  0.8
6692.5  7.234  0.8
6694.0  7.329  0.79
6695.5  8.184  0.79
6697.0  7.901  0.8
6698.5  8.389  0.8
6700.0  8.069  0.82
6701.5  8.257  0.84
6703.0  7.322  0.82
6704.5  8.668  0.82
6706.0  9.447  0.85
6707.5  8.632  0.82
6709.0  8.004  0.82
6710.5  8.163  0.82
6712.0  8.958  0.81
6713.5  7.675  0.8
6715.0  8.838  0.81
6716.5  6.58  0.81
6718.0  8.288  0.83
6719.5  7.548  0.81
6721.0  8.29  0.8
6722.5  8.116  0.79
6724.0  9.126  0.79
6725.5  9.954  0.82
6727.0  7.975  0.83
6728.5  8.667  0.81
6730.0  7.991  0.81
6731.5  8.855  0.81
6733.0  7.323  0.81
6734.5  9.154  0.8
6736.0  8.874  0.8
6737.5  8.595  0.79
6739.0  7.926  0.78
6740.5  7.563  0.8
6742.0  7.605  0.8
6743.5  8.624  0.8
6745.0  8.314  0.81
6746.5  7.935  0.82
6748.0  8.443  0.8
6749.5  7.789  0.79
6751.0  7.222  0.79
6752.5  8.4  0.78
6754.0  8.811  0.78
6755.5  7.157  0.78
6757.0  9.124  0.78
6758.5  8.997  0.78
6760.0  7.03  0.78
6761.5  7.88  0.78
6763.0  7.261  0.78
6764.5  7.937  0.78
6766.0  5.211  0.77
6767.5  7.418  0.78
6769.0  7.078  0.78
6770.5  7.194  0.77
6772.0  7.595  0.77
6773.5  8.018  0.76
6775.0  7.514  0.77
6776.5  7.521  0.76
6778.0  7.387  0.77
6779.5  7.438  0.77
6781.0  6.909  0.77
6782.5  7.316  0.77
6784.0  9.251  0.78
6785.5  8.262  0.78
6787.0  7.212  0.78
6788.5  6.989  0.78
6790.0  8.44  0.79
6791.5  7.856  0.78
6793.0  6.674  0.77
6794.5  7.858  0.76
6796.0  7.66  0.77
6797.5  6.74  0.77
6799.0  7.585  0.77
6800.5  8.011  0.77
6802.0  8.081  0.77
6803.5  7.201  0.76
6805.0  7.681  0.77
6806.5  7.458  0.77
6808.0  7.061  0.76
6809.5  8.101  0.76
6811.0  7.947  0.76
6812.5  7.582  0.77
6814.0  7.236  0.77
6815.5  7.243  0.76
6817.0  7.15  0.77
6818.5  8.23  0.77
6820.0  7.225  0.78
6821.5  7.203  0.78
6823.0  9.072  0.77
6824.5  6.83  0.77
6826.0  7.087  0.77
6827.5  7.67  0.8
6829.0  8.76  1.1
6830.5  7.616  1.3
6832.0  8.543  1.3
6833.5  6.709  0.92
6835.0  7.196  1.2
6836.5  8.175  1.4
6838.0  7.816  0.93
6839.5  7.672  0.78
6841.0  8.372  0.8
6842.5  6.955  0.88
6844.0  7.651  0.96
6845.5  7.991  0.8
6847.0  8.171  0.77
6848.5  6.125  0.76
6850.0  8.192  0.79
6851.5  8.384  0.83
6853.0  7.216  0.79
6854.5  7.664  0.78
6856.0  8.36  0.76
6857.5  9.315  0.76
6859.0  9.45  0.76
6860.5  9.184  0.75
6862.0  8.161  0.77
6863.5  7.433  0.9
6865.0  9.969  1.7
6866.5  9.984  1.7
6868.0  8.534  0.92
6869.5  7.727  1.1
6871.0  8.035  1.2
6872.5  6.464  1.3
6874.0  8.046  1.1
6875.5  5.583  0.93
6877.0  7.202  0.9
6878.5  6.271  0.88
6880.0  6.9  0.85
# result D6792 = 0.09 mag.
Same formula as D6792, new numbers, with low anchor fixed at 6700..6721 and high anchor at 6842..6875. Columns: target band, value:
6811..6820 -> 0.09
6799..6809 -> 0.08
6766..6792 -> 0.09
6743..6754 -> 0.00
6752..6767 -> 0.05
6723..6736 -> -0.06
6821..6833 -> 0.04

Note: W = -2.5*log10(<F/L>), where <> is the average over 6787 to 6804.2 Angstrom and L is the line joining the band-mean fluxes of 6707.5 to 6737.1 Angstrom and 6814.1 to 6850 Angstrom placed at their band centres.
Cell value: 0.046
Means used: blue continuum 8.35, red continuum 7.63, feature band 7.54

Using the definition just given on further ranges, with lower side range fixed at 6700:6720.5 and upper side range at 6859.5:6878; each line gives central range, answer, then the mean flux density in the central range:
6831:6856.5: 0.05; 7.71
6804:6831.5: 0.06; 7.62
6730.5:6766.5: 0.02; 8.02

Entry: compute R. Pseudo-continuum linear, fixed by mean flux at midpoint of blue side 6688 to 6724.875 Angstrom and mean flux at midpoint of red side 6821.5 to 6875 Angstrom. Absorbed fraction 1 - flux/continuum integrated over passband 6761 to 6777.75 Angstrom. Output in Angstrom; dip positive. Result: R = 1.5 Angstrom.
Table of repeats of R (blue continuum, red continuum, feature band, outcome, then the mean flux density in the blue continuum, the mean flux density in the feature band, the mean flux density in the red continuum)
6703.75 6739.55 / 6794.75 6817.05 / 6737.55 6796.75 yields 1.58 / 8.4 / 7.72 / 7.53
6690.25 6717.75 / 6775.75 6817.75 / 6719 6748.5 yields -1.59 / 8.09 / 8.35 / 7.57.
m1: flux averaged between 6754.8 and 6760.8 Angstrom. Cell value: 8.08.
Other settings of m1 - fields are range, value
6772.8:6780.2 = 7.57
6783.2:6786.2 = 8.74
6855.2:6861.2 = 9.06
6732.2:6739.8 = 8.37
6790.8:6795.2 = 7.45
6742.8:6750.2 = 8.22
